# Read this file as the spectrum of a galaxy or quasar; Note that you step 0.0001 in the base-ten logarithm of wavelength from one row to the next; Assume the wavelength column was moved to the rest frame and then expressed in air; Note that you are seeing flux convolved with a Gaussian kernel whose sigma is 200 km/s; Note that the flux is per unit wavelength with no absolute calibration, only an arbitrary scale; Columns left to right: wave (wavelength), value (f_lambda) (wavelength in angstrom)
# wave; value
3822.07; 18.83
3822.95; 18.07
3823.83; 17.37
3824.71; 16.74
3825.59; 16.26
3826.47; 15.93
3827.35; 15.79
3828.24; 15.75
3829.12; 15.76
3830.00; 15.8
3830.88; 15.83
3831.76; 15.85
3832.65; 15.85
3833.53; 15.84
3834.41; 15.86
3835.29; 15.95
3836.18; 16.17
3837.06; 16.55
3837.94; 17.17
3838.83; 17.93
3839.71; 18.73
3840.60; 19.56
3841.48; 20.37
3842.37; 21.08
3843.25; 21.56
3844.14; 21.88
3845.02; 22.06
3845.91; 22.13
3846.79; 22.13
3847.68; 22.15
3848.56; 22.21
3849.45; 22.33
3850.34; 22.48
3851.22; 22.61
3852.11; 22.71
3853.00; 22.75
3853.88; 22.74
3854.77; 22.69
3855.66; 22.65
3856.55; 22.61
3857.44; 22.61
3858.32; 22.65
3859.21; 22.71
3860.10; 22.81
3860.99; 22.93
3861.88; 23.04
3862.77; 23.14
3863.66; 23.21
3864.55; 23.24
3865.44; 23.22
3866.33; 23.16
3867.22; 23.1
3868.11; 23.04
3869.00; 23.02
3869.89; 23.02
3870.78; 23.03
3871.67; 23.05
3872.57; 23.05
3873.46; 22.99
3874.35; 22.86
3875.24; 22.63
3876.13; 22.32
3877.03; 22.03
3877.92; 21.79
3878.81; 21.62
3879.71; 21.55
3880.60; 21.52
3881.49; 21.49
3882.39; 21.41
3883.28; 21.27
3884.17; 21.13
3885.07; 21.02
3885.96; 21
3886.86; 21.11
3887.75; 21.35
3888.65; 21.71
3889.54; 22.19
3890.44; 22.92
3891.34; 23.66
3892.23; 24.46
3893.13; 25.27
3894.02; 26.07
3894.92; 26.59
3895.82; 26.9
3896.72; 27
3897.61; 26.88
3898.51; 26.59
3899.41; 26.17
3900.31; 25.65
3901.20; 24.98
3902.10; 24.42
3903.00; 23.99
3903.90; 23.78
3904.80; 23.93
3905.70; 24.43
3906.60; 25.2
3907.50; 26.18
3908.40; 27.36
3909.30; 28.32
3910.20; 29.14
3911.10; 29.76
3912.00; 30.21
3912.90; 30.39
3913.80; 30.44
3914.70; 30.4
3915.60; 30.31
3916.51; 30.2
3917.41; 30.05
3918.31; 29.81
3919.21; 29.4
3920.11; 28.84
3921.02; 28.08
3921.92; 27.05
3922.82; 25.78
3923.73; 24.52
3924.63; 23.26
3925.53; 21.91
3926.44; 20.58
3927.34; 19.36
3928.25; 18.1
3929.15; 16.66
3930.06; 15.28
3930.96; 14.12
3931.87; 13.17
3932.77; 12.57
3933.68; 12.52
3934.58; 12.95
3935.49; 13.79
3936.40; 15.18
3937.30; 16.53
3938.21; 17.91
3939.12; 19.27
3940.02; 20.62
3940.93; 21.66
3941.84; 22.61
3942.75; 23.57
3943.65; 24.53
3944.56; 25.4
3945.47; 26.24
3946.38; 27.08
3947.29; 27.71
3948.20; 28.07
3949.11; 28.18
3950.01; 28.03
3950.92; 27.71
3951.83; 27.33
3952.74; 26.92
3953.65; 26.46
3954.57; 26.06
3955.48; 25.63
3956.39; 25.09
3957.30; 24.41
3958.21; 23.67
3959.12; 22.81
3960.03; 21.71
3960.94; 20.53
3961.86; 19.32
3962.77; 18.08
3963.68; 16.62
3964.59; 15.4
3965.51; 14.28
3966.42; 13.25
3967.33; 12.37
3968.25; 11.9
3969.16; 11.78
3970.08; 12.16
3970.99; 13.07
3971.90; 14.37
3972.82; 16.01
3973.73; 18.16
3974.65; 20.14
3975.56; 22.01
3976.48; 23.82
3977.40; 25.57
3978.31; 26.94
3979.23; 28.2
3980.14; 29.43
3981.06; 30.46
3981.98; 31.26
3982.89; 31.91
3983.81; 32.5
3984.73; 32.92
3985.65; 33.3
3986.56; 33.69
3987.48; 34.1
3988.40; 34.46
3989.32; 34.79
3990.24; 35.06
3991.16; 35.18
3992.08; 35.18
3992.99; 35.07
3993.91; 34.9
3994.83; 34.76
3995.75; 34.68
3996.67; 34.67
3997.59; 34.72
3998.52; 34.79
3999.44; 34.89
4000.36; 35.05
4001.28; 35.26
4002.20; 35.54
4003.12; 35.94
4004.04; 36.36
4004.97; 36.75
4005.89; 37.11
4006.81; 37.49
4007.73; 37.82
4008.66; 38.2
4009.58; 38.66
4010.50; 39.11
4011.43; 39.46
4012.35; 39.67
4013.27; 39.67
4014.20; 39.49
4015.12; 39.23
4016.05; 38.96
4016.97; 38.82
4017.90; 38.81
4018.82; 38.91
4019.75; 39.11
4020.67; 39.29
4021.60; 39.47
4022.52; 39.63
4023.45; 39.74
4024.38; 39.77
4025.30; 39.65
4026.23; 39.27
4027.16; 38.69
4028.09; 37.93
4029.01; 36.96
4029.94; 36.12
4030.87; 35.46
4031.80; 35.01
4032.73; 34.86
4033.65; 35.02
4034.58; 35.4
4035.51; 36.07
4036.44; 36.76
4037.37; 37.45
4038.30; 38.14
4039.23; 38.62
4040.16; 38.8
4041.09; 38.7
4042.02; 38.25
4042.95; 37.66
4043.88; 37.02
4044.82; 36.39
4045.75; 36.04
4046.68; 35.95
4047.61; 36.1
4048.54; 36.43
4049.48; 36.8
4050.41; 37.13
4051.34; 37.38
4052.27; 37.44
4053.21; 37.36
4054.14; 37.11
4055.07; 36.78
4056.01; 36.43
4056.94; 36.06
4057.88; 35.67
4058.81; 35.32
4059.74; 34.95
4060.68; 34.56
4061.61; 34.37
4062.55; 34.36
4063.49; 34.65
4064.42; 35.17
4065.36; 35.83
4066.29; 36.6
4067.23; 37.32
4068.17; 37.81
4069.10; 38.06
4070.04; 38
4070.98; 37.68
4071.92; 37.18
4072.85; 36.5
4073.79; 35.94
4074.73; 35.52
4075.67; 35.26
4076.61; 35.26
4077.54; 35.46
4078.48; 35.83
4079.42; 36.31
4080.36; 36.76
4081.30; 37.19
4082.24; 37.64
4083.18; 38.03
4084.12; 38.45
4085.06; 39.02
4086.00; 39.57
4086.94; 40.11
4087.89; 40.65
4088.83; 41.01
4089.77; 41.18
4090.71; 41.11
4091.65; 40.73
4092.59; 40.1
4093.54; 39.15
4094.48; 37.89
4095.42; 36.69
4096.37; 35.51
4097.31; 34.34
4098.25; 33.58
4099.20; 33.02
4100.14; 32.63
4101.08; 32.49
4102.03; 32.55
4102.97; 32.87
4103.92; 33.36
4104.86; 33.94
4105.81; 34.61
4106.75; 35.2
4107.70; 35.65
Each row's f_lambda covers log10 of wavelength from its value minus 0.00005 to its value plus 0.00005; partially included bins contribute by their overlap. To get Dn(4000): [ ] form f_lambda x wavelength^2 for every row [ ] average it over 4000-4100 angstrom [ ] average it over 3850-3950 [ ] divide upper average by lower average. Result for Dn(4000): 1.7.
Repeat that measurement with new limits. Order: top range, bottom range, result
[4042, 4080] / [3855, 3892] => 1.78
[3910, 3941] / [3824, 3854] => 1.24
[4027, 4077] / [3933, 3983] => 1.78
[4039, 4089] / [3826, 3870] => 2.01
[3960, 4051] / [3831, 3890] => 1.64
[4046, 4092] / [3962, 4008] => 1.38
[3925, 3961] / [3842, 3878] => 1.00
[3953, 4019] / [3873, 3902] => 1.32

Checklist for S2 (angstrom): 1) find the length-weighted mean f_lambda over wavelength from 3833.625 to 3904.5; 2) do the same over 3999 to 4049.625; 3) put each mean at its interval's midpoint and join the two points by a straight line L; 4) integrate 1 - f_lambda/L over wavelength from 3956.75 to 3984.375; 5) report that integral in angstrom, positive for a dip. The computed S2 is 9.91 angstrom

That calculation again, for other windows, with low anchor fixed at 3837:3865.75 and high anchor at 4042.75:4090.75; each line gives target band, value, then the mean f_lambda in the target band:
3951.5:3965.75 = 3.44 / 22.2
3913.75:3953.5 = 6.59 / 23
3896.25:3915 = -0.90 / 26.9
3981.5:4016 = -3.88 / 35.8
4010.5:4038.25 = -3.41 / 38.1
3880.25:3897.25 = 0.97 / 23.1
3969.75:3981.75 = 3.44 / 21.9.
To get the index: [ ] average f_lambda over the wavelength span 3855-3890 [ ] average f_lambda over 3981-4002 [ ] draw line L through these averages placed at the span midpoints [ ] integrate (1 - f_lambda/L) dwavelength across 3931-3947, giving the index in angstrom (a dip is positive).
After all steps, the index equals 5.48 angstrom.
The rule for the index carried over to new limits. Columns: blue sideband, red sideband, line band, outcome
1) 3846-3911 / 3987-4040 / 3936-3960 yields 5.0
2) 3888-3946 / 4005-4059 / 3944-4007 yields 7.9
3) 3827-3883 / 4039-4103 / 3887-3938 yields 2.5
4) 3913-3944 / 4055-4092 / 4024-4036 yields -1.6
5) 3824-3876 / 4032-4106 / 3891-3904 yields -0.8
